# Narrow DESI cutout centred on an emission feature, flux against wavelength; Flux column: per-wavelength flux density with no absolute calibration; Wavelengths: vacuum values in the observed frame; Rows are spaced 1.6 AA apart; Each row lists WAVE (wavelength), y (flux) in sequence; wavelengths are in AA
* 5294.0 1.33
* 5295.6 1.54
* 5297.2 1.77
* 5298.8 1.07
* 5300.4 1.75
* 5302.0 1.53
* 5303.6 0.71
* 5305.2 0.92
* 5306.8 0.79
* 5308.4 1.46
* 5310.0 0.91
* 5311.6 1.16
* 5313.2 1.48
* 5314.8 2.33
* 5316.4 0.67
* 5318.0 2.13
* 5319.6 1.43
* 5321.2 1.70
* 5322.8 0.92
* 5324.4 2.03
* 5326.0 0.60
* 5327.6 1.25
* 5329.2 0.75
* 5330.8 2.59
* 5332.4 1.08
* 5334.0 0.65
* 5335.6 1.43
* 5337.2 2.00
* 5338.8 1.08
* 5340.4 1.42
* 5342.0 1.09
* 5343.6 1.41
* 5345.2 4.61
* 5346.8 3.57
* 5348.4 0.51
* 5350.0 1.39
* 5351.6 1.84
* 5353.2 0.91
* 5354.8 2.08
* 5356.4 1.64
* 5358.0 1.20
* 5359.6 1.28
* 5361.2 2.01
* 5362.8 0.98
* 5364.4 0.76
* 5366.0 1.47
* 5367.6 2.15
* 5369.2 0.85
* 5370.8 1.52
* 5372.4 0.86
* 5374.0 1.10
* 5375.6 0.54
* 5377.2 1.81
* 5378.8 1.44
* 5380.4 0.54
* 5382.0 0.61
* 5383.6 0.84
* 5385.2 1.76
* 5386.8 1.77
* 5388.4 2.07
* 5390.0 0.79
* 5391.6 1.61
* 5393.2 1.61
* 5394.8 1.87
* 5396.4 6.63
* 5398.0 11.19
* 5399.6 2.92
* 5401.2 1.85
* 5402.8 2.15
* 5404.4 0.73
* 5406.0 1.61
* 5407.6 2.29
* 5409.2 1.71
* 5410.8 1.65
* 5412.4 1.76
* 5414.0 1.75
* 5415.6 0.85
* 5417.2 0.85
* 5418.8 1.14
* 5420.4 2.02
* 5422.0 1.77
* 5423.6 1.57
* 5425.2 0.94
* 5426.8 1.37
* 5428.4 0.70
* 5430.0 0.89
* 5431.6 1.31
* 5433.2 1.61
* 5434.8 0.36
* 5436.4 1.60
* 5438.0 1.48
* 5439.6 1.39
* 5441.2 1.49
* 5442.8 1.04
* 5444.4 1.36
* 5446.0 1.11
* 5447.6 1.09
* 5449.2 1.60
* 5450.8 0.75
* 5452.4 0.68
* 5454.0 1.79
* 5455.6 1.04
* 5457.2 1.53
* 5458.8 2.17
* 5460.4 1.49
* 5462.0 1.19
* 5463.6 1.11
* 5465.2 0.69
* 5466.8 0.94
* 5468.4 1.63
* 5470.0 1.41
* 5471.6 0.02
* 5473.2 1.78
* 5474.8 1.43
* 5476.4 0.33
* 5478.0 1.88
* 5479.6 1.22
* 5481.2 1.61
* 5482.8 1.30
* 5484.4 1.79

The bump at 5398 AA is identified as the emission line [O III] 5007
